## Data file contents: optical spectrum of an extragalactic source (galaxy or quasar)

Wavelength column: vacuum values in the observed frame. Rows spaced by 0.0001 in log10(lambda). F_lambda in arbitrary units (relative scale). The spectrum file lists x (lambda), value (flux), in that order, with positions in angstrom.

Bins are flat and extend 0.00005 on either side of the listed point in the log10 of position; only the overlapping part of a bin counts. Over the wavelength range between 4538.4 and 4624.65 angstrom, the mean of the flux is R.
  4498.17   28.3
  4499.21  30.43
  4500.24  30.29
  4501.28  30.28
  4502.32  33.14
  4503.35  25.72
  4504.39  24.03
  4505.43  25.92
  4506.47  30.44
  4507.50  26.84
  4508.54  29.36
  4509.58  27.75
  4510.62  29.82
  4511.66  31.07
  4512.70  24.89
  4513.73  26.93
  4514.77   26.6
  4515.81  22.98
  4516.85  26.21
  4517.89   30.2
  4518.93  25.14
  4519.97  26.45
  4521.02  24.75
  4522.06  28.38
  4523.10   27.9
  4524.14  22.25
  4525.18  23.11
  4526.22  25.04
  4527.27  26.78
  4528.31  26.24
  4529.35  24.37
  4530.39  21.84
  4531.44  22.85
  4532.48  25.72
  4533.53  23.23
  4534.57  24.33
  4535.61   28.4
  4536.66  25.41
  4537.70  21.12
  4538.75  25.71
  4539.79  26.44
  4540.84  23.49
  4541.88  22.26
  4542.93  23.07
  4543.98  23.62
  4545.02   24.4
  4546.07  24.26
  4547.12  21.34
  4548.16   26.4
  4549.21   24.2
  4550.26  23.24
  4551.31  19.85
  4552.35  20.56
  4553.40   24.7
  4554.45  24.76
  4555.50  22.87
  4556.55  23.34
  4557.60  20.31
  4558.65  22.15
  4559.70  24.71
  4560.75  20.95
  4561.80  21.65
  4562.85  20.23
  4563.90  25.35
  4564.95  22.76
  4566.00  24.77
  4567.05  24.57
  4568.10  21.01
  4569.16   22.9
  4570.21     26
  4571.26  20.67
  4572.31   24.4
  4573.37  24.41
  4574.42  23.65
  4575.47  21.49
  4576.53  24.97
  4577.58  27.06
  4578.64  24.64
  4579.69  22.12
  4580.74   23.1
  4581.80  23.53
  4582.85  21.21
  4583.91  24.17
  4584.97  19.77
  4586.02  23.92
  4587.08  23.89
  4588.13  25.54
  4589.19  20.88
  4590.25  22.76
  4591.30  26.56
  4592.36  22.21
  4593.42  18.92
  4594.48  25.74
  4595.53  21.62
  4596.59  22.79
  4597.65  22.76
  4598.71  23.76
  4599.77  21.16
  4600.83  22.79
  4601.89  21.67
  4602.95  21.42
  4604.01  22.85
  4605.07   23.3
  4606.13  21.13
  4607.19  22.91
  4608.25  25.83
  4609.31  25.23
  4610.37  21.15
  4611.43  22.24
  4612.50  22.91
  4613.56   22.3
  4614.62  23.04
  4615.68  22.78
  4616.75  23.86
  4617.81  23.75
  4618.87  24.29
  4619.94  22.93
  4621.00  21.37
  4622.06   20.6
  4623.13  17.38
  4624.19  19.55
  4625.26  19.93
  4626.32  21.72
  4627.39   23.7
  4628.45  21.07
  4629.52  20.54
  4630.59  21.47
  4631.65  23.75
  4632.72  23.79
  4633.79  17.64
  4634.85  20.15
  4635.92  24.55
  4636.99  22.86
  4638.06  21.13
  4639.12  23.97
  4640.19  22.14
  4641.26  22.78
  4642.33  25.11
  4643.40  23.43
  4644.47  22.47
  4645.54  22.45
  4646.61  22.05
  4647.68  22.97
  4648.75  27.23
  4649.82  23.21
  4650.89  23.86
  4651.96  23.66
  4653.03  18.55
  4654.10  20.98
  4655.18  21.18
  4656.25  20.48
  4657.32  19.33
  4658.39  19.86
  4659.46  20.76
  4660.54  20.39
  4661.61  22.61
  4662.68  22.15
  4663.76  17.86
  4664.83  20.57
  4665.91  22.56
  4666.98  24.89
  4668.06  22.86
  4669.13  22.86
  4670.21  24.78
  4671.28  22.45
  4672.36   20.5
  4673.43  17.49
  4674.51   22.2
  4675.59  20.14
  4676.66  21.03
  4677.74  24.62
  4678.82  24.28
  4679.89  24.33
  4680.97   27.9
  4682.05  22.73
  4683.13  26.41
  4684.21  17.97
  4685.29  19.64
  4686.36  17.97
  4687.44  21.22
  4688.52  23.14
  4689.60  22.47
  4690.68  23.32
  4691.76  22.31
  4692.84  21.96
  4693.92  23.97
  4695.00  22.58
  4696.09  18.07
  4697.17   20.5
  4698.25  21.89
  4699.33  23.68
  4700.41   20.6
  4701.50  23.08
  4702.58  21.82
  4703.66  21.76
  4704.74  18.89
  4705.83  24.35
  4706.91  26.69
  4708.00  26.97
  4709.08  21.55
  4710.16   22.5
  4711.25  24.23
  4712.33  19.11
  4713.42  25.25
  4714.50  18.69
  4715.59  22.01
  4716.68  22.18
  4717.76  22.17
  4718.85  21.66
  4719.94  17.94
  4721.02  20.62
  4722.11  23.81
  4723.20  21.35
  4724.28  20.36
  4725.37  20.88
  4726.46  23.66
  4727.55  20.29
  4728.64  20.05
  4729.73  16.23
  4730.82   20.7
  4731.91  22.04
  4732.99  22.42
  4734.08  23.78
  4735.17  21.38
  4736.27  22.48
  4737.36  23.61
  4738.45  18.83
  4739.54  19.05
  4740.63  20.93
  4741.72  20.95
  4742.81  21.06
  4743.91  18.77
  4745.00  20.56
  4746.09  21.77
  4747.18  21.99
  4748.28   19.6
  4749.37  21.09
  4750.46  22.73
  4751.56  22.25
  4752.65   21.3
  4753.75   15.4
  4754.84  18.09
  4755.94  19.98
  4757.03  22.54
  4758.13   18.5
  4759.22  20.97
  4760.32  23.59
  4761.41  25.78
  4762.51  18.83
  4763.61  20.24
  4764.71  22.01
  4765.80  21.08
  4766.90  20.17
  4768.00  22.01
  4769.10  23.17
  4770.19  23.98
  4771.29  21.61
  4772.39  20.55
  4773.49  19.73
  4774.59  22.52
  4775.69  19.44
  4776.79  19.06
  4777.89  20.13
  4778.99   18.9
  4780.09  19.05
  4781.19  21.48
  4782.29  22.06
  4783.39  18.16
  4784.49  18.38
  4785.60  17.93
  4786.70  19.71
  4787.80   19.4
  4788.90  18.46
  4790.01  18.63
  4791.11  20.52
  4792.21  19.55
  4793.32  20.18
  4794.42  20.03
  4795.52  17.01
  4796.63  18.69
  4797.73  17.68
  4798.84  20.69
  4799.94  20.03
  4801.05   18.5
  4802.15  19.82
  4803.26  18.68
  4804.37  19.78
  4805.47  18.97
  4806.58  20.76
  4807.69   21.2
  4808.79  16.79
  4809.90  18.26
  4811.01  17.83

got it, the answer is 23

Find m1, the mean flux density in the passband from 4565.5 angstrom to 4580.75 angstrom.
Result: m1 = 23.7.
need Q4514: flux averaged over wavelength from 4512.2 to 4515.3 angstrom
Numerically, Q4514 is 26.2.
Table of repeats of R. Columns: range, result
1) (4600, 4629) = 22.3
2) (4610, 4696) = 22.1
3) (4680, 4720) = 22.2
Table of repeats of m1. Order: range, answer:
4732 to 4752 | 21.3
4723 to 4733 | 20.7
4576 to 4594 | 23.3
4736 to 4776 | 21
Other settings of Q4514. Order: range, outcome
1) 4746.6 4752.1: 21.5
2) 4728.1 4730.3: 18.1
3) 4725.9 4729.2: 21.3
